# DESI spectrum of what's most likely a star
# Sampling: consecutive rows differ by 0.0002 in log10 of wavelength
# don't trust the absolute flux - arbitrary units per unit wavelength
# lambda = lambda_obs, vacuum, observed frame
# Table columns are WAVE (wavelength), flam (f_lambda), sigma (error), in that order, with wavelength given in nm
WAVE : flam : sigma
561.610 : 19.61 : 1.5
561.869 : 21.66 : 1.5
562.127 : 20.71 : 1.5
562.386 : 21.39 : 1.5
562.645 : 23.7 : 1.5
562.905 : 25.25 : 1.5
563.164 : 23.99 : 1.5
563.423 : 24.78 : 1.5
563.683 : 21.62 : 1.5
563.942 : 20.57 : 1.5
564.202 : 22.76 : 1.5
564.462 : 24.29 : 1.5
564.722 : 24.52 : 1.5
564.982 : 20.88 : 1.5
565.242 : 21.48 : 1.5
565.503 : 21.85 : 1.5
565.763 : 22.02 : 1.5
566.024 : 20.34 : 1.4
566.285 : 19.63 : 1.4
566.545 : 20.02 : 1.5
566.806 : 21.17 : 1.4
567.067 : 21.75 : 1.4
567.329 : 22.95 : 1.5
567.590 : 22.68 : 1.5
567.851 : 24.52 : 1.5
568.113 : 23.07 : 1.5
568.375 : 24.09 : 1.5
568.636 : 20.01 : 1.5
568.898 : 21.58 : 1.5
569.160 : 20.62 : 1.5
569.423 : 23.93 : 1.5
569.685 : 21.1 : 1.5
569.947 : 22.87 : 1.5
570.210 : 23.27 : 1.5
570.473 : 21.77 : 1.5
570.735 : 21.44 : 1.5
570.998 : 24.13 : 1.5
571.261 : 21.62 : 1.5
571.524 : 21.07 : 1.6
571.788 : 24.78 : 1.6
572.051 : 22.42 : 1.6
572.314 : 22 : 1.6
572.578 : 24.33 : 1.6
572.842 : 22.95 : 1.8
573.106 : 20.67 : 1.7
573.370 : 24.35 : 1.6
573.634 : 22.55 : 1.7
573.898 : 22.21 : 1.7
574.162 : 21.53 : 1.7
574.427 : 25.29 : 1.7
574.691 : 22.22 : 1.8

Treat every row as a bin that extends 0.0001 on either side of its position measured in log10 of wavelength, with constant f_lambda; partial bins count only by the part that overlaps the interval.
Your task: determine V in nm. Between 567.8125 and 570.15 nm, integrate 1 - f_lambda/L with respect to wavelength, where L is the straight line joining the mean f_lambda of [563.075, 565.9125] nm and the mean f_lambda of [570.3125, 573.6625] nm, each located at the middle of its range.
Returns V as 0.025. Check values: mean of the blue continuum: 22.6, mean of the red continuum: 22.6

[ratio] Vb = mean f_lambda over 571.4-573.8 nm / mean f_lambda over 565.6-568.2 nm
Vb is 1.05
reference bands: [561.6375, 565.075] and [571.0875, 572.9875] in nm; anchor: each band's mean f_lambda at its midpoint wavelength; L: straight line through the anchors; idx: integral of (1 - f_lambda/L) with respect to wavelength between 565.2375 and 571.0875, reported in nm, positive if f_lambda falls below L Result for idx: 0.19 nm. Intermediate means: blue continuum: 22.7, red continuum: 22.7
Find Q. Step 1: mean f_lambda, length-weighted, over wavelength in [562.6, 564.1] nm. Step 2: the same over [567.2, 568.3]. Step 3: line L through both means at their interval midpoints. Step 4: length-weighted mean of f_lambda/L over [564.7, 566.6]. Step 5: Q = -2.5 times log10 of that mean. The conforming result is 0.10 mag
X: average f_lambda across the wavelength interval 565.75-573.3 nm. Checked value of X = 22.2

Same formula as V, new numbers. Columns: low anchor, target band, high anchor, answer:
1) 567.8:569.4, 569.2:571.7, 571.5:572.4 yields 0.025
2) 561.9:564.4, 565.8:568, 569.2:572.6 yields 0.097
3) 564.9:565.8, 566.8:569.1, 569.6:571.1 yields -0.044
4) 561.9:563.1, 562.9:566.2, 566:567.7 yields -0.067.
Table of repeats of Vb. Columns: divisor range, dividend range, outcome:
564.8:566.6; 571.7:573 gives 1.10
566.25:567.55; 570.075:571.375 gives 1.05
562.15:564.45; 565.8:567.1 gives 0.90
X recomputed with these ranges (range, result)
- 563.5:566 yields 22.2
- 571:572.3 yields 22.6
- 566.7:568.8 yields 22.5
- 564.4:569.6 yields 22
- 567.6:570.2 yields 22.5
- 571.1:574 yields 22.7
